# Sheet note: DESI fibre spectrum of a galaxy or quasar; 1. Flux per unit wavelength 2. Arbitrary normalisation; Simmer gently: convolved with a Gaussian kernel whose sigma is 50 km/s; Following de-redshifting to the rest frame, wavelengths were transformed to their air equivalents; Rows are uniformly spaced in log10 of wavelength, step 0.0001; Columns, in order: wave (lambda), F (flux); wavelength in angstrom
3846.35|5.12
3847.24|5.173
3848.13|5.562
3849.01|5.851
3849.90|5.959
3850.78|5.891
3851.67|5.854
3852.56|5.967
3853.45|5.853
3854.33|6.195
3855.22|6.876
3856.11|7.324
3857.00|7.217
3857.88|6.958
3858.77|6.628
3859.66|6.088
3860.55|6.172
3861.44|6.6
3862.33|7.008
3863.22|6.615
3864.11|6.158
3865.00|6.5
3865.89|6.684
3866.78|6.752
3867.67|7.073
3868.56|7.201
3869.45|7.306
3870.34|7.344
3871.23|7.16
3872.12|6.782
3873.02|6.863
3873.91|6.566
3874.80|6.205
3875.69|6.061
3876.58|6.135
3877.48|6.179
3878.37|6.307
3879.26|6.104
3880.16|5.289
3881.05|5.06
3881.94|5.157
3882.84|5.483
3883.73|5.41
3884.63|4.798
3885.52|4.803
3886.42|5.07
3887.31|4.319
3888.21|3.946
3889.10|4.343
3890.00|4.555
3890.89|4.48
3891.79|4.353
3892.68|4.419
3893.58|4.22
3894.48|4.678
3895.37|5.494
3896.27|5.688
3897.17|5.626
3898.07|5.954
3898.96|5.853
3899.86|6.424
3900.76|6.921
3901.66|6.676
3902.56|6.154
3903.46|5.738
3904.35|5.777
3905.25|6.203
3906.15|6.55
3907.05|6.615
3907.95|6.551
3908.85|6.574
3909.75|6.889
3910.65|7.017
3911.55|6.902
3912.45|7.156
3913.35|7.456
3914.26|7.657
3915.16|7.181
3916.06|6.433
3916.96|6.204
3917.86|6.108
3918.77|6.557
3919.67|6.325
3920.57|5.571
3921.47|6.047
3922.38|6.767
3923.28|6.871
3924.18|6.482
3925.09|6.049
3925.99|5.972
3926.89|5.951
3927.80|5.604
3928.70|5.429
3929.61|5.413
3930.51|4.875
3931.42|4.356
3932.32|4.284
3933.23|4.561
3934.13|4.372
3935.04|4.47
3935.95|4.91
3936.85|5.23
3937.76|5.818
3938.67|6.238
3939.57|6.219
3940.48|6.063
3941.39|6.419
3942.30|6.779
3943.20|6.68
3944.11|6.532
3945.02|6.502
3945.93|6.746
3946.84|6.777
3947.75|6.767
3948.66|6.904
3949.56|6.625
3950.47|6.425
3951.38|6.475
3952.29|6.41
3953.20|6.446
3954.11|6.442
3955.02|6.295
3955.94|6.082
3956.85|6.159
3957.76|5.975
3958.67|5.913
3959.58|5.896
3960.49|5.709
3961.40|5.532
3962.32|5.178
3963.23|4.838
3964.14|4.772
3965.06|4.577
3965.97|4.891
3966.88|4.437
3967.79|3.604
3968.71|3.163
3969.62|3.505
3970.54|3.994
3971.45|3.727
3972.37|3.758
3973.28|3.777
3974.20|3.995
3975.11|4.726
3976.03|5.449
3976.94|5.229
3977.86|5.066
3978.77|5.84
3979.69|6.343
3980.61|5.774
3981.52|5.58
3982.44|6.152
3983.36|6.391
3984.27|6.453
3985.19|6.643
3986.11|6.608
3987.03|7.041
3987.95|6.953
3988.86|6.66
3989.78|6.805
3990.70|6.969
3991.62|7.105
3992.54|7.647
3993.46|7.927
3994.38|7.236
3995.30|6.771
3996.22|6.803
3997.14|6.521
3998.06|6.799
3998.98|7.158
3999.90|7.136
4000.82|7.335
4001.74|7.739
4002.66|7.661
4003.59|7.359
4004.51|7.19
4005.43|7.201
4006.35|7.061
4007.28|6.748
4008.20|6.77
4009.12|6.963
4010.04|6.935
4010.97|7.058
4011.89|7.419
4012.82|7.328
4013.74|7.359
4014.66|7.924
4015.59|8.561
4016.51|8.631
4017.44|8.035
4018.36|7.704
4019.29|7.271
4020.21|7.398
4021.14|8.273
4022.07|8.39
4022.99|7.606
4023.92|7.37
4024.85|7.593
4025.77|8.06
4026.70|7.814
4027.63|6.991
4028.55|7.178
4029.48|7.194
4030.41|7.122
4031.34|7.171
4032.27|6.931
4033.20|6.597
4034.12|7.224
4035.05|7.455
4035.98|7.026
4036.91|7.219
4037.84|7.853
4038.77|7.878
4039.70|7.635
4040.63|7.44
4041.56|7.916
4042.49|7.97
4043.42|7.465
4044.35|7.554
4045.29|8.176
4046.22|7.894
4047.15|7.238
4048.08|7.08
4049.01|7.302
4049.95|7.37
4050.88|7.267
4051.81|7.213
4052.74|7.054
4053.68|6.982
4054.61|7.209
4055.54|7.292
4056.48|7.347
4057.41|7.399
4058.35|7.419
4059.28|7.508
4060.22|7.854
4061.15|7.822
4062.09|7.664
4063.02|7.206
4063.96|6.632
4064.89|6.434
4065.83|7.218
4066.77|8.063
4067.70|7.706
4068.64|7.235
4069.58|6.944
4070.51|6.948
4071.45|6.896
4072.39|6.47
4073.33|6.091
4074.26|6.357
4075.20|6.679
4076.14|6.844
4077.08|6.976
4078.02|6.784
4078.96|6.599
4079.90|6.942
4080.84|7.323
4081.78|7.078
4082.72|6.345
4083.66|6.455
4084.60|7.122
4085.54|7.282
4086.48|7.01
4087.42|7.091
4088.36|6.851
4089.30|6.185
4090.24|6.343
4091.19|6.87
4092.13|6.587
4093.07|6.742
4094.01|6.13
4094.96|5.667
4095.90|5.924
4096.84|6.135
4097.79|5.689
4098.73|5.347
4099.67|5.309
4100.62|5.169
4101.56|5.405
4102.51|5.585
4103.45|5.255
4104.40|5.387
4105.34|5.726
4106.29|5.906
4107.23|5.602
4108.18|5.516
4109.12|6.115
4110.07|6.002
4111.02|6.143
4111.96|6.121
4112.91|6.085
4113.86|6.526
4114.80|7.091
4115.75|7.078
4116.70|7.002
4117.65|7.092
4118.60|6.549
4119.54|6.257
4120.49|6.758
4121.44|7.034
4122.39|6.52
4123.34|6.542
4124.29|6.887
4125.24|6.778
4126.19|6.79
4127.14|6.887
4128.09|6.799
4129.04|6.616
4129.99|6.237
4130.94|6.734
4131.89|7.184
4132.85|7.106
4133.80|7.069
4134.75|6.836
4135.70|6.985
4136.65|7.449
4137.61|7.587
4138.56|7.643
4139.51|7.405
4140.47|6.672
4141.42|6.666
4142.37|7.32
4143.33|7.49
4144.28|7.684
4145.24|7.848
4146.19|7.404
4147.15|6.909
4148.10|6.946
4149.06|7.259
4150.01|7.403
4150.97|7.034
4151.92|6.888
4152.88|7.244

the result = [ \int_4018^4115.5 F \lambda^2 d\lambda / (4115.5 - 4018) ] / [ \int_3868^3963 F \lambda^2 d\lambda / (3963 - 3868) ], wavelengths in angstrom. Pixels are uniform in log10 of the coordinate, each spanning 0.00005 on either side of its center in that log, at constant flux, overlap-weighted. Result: 1.2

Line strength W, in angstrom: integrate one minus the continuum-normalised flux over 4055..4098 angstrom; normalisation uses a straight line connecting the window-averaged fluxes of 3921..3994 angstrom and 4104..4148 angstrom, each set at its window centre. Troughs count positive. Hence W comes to -2.9 angstrom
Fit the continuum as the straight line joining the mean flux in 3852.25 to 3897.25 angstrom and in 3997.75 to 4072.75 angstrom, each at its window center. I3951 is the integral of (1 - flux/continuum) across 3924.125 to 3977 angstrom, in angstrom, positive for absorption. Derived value 9.2 angstrom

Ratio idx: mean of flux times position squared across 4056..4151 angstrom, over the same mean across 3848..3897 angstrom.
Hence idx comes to 1.3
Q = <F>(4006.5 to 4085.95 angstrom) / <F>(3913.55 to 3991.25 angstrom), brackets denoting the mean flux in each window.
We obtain 1.3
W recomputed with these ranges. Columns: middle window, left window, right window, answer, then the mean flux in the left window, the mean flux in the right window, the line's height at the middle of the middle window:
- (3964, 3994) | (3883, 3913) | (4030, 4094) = 4.1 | 5.65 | 7.14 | 6.38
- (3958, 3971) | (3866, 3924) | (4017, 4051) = 3.9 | 6.04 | 7.51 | 6.78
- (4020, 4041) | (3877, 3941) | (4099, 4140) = -4.4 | 5.74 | 6.48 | 6.16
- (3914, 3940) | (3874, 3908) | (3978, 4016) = 0.9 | 5.52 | 6.96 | 6.01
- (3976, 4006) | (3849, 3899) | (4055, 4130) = -2.1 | 5.92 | 6.6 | 6.29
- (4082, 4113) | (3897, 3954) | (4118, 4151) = 3.4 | 6.19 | 7.01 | 6.86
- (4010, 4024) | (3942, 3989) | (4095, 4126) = -4.6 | 5.67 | 6.14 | 5.84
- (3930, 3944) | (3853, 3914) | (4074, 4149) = 1.7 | 6.08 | 6.6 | 6.21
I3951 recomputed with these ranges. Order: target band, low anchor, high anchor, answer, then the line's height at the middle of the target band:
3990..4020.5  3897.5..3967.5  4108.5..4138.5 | -4.8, 6.32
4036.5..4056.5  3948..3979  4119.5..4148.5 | -4.5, 6.1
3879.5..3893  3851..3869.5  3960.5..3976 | 2.8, 6.06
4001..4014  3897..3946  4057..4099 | -1.4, 6.51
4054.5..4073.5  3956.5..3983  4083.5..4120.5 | -4.5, 5.86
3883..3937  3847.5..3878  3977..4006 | 7.2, 6.61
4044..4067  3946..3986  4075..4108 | -5.0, 6.05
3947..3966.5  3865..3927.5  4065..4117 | 0.8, 6.17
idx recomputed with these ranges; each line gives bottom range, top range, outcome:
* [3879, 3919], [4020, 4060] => 1.38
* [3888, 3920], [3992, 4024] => 1.30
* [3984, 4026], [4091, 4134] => 0.91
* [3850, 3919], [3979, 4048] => 1.27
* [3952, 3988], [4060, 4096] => 1.35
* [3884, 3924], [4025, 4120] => 1.26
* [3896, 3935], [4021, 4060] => 1.30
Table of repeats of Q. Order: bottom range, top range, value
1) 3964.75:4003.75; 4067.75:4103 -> 1.09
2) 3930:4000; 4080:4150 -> 1.14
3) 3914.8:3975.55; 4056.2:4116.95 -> 1.17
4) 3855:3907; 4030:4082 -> 1.21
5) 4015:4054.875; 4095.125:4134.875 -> 0.84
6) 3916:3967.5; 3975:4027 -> 1.20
